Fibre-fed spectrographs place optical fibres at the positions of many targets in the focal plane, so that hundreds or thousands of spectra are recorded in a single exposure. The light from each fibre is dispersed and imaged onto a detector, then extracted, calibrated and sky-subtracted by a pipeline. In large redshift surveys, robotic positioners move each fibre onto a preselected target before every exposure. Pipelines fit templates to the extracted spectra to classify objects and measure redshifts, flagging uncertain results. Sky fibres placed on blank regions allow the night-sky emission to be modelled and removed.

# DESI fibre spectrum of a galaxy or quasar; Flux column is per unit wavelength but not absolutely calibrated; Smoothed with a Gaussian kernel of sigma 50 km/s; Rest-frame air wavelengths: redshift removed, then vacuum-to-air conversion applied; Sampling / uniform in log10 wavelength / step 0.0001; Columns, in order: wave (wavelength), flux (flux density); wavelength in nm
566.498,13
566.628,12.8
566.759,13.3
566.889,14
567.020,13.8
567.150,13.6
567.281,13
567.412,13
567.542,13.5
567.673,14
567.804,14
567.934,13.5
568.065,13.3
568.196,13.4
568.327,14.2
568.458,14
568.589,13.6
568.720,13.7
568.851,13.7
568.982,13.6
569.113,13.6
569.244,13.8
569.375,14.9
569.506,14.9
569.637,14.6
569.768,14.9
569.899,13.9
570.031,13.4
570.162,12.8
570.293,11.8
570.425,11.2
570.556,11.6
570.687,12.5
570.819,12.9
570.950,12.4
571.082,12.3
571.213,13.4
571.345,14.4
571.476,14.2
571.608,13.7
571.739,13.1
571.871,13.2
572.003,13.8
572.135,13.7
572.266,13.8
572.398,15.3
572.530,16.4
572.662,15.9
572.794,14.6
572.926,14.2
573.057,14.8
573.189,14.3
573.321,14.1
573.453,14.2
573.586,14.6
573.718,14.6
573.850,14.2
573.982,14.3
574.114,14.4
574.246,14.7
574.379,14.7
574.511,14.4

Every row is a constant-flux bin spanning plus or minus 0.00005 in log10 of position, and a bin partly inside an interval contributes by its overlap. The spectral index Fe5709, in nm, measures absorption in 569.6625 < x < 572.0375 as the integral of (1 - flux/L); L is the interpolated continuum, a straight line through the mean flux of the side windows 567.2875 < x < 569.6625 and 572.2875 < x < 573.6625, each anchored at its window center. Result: 0.20 nm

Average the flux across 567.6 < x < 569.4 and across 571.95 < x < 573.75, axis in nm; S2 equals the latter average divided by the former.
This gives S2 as 1.06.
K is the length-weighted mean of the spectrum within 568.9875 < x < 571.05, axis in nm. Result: 13.3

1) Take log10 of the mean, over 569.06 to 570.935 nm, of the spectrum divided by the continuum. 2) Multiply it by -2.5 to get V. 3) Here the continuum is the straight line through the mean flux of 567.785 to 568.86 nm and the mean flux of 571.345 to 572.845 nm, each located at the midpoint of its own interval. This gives 0.05 mag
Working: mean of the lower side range 13.7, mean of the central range 13.3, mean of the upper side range 14.3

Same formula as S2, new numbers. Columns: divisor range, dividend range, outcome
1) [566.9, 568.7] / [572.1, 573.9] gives 1.08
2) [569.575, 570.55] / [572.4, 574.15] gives 1.12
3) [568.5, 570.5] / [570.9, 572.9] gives 1.03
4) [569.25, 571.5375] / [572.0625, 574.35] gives 1.10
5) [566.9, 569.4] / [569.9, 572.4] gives 0.96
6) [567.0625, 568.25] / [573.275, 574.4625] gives 1.07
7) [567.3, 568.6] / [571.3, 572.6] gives 1.04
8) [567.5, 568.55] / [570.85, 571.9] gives 0.97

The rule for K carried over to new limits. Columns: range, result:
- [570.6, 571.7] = 13.2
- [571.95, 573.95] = 14.6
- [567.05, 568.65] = 13.6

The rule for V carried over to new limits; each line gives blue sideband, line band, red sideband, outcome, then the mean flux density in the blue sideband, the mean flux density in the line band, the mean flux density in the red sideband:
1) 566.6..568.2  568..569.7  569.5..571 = -0.06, 13.5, 13.9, 13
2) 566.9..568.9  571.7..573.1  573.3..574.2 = -0.02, 13.6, 14.5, 14.4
